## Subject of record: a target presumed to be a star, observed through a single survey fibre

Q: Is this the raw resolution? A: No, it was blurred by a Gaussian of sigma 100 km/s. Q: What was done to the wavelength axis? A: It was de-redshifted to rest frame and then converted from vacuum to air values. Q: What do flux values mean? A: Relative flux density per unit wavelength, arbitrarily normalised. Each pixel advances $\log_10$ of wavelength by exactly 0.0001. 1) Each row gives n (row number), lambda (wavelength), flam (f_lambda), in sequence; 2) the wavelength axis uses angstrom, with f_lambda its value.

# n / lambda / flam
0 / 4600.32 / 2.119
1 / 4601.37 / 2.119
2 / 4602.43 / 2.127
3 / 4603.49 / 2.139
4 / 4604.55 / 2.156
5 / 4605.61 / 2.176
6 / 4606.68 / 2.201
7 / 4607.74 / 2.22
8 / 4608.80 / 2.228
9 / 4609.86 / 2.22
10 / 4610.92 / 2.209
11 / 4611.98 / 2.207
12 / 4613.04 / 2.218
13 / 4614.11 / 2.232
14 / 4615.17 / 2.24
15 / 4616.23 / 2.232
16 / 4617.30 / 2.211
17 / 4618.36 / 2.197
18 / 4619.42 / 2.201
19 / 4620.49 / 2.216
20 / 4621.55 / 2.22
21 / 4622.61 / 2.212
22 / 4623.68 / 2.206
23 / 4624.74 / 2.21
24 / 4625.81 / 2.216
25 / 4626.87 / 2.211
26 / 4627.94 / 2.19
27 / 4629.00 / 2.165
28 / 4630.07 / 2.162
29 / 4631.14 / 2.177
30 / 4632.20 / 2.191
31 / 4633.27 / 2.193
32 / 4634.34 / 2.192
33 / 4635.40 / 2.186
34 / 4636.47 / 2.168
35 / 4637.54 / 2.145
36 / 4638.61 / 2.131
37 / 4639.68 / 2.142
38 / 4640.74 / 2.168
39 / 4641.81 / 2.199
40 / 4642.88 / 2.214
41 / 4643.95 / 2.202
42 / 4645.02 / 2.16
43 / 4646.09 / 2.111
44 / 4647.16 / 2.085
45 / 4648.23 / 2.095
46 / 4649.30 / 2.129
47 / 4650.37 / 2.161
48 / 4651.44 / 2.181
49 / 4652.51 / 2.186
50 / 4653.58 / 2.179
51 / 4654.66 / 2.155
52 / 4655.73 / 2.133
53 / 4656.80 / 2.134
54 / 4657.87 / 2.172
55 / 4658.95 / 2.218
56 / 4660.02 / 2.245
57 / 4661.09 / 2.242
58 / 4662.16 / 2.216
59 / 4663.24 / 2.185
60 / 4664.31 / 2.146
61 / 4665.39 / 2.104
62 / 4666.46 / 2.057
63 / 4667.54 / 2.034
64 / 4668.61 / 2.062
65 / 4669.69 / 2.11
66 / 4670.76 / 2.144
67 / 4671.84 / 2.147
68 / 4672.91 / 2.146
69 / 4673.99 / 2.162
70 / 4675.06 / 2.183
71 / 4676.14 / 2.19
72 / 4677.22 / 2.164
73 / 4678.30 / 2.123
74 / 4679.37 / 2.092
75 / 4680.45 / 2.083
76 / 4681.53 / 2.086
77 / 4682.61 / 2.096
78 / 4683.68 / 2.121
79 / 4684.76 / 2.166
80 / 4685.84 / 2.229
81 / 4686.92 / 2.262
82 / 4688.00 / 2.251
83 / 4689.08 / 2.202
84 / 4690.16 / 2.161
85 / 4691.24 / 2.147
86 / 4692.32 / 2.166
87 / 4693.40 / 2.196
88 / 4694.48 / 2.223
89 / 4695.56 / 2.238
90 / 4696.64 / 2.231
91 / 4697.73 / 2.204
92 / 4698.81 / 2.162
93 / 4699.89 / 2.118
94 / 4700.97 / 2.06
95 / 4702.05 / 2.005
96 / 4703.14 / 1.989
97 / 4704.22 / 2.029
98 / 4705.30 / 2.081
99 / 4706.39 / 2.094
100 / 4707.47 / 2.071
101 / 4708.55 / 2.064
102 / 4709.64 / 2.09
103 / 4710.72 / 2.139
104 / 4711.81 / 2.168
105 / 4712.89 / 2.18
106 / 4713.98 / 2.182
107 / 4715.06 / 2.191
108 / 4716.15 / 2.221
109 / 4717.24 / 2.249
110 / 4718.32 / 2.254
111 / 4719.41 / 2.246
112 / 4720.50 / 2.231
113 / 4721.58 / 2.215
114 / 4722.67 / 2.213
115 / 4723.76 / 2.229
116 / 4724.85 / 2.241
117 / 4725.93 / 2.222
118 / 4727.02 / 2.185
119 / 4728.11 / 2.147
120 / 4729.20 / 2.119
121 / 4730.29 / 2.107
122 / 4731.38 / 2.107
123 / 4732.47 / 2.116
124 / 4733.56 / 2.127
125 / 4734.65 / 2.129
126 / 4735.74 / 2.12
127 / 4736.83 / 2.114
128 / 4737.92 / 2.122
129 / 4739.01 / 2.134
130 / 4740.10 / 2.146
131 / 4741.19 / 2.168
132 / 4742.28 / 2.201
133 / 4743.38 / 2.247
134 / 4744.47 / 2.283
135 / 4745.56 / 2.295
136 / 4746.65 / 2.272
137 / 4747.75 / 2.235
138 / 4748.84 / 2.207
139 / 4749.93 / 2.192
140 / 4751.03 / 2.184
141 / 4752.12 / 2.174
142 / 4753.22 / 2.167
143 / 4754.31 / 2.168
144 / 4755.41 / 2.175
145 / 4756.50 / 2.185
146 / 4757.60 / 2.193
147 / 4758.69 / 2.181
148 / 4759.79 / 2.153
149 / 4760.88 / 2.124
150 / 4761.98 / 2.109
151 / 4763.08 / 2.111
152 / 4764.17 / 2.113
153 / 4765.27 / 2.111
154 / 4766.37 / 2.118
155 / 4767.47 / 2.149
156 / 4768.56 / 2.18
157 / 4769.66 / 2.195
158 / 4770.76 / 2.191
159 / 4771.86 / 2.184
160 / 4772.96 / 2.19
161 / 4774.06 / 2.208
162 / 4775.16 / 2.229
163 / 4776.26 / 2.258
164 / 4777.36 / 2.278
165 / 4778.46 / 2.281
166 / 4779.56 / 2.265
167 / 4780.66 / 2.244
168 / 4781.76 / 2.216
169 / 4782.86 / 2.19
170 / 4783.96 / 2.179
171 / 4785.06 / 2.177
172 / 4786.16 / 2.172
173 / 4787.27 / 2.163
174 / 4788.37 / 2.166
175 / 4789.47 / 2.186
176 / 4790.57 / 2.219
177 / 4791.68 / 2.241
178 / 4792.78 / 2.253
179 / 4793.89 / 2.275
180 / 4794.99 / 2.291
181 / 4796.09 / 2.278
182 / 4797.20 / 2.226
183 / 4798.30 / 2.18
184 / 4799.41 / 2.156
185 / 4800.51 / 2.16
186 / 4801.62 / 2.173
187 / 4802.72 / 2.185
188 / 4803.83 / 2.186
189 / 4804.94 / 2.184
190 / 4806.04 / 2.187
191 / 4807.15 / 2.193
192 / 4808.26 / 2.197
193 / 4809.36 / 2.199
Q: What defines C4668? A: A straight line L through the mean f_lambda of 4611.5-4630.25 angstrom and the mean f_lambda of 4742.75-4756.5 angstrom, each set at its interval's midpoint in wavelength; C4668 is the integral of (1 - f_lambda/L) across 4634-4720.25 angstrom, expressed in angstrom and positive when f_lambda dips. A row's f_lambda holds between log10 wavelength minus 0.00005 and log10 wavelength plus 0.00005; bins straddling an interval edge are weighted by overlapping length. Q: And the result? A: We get 2.3 angstrom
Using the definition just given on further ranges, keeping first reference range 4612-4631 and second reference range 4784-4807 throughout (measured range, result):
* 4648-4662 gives 0.2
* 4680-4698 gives 0.2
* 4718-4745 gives 0.3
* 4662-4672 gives 0.4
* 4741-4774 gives 0.3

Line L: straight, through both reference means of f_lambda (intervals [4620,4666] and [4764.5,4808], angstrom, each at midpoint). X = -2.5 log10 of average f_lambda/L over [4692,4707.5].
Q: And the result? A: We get 0.030 mag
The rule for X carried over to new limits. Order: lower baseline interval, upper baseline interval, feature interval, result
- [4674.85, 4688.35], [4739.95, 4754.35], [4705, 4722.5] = 0.007 mag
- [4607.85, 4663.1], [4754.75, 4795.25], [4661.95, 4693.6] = 0.021 mag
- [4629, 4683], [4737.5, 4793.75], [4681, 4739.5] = 0.008 mag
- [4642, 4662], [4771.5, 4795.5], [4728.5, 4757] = 0.016 mag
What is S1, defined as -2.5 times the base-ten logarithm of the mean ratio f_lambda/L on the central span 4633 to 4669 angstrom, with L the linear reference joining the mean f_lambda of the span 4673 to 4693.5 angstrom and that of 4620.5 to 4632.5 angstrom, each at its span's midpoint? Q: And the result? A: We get 0.013 mag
